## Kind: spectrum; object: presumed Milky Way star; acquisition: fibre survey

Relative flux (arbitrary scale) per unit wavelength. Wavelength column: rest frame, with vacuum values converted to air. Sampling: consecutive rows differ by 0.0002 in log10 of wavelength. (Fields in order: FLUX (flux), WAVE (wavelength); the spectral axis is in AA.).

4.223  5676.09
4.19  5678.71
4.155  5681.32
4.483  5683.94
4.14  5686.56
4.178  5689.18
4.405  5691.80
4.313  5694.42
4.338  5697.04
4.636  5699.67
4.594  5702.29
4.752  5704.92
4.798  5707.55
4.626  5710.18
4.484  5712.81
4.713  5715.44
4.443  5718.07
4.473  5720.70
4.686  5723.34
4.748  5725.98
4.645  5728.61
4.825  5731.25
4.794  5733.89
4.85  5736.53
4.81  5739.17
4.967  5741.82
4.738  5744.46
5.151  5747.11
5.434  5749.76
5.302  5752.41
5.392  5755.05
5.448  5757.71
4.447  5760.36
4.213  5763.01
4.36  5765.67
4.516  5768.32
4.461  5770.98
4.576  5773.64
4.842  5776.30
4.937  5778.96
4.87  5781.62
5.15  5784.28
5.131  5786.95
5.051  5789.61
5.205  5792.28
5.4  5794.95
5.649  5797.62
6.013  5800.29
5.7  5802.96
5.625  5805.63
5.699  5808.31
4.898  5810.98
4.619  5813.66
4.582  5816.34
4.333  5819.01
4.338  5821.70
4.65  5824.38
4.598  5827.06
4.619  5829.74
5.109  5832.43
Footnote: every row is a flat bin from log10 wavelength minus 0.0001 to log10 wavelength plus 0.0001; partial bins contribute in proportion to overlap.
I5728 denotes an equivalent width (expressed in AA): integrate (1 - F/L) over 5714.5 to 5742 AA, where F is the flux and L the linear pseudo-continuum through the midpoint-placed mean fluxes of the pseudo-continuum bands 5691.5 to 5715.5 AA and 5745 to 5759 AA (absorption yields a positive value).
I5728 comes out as 1.3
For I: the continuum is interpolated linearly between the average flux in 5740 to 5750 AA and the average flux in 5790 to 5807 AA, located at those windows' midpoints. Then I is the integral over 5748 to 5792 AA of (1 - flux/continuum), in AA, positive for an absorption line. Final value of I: 3.1 AA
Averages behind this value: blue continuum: 5.02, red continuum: 5.57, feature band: 4.89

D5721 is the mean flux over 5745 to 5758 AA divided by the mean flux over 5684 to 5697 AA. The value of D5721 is 1.24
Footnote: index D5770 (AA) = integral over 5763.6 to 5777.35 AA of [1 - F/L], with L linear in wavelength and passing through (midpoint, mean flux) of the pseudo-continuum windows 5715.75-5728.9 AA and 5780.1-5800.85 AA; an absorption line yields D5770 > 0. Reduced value 1.5 AA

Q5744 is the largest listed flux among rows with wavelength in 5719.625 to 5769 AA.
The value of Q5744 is 5.448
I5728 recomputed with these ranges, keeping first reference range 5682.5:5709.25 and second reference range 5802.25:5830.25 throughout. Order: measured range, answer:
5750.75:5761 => -1.2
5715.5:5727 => -0.1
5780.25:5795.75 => -1.1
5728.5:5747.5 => -1.0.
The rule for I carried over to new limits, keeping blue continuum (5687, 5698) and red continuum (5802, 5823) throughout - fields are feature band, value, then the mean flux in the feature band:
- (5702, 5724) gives -1.04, 4.62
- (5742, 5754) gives -1.41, 5.15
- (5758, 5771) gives 0.60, 4.48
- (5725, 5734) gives -0.49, 4.75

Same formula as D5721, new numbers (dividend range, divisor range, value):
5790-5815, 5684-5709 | 1.21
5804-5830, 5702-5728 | 1.04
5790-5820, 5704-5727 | 1.13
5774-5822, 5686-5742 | 1.11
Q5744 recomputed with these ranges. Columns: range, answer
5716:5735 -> 4.825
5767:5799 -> 5.649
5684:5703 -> 4.636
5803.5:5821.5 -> 5.699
